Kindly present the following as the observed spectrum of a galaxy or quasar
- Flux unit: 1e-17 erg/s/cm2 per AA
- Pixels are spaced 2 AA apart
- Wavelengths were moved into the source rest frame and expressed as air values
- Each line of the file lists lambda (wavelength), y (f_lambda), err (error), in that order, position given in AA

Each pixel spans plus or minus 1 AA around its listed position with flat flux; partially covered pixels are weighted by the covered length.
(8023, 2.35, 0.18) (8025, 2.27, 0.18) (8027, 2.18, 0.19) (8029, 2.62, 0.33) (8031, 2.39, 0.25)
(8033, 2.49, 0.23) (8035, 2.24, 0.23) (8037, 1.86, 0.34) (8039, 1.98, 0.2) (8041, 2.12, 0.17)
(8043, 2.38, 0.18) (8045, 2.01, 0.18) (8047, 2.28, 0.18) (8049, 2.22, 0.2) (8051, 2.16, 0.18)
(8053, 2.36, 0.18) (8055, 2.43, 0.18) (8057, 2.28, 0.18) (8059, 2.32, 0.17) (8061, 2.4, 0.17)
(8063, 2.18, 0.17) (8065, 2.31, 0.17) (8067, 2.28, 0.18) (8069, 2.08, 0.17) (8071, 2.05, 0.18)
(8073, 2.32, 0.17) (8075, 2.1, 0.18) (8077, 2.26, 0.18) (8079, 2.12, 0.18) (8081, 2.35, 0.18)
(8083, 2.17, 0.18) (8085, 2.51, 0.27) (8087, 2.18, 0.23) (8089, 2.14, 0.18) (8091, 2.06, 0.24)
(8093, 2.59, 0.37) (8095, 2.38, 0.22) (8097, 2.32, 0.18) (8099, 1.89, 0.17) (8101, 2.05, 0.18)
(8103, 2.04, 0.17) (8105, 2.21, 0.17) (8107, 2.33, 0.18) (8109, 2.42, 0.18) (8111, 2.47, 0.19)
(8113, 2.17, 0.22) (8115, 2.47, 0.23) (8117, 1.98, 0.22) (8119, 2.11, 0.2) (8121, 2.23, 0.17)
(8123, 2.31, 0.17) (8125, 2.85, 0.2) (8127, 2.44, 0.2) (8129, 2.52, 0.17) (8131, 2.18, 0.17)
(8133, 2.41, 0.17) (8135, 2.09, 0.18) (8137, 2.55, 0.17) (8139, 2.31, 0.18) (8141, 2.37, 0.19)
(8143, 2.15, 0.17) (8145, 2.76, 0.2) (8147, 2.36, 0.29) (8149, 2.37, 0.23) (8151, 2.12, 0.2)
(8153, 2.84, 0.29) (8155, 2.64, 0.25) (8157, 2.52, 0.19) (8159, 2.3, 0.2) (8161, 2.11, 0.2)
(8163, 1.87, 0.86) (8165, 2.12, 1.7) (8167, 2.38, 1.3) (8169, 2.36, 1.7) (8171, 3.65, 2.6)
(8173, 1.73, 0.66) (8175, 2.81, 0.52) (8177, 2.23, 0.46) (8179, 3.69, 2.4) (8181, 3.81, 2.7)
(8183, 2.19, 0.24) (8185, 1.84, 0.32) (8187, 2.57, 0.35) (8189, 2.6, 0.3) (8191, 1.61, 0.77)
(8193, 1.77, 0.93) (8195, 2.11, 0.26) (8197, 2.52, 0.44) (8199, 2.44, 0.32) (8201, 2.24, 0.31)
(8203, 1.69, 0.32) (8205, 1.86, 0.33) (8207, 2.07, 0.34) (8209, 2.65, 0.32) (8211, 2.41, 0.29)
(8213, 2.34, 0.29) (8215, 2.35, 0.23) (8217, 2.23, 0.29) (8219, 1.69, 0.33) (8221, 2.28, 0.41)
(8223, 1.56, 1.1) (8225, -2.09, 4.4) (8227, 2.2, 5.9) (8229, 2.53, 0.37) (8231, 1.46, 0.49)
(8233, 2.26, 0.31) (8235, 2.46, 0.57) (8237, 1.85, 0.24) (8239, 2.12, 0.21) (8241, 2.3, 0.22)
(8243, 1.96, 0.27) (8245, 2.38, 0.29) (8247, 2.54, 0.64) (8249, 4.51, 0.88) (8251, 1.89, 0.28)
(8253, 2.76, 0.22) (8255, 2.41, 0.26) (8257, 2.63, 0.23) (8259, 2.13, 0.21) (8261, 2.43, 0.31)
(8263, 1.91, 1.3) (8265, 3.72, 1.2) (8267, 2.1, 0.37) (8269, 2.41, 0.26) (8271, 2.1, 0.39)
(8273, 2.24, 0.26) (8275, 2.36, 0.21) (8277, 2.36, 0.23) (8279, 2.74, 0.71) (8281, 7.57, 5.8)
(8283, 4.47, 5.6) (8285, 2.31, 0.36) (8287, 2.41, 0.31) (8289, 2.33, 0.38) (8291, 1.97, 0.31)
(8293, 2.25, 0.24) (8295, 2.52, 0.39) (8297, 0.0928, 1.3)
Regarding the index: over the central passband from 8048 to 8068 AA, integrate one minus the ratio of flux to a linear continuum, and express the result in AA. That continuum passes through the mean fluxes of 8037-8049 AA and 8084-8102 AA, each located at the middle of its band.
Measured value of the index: -1.2 AA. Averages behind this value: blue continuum 2.13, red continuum 2.24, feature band 2.29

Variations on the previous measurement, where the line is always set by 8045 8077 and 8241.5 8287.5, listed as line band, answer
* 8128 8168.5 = 2.14 AA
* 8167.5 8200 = 1.02 AA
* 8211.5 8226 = 6.27 AA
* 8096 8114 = 1.16 AA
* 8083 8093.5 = 0.22 AA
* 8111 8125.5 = 0.63 AA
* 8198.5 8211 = 2.22 AA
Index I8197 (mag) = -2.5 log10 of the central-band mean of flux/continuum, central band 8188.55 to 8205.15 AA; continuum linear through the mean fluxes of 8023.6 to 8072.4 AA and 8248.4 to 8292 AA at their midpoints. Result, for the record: 0.24 mag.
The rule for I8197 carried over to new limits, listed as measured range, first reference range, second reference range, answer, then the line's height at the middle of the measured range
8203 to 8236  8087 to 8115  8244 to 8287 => 0.38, 2.68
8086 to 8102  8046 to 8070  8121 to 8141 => 0.06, 2.33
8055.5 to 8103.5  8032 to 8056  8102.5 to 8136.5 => 0.02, 2.26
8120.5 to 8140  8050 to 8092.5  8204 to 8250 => -0.10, 2.18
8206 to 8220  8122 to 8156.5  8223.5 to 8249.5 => -0.08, 2.09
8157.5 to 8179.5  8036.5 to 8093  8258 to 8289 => 0.04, 2.54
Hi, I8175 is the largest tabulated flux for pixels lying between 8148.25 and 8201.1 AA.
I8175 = 3.81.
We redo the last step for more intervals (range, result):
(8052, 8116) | 2.59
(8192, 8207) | 2.52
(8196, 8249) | 4.51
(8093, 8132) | 2.85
